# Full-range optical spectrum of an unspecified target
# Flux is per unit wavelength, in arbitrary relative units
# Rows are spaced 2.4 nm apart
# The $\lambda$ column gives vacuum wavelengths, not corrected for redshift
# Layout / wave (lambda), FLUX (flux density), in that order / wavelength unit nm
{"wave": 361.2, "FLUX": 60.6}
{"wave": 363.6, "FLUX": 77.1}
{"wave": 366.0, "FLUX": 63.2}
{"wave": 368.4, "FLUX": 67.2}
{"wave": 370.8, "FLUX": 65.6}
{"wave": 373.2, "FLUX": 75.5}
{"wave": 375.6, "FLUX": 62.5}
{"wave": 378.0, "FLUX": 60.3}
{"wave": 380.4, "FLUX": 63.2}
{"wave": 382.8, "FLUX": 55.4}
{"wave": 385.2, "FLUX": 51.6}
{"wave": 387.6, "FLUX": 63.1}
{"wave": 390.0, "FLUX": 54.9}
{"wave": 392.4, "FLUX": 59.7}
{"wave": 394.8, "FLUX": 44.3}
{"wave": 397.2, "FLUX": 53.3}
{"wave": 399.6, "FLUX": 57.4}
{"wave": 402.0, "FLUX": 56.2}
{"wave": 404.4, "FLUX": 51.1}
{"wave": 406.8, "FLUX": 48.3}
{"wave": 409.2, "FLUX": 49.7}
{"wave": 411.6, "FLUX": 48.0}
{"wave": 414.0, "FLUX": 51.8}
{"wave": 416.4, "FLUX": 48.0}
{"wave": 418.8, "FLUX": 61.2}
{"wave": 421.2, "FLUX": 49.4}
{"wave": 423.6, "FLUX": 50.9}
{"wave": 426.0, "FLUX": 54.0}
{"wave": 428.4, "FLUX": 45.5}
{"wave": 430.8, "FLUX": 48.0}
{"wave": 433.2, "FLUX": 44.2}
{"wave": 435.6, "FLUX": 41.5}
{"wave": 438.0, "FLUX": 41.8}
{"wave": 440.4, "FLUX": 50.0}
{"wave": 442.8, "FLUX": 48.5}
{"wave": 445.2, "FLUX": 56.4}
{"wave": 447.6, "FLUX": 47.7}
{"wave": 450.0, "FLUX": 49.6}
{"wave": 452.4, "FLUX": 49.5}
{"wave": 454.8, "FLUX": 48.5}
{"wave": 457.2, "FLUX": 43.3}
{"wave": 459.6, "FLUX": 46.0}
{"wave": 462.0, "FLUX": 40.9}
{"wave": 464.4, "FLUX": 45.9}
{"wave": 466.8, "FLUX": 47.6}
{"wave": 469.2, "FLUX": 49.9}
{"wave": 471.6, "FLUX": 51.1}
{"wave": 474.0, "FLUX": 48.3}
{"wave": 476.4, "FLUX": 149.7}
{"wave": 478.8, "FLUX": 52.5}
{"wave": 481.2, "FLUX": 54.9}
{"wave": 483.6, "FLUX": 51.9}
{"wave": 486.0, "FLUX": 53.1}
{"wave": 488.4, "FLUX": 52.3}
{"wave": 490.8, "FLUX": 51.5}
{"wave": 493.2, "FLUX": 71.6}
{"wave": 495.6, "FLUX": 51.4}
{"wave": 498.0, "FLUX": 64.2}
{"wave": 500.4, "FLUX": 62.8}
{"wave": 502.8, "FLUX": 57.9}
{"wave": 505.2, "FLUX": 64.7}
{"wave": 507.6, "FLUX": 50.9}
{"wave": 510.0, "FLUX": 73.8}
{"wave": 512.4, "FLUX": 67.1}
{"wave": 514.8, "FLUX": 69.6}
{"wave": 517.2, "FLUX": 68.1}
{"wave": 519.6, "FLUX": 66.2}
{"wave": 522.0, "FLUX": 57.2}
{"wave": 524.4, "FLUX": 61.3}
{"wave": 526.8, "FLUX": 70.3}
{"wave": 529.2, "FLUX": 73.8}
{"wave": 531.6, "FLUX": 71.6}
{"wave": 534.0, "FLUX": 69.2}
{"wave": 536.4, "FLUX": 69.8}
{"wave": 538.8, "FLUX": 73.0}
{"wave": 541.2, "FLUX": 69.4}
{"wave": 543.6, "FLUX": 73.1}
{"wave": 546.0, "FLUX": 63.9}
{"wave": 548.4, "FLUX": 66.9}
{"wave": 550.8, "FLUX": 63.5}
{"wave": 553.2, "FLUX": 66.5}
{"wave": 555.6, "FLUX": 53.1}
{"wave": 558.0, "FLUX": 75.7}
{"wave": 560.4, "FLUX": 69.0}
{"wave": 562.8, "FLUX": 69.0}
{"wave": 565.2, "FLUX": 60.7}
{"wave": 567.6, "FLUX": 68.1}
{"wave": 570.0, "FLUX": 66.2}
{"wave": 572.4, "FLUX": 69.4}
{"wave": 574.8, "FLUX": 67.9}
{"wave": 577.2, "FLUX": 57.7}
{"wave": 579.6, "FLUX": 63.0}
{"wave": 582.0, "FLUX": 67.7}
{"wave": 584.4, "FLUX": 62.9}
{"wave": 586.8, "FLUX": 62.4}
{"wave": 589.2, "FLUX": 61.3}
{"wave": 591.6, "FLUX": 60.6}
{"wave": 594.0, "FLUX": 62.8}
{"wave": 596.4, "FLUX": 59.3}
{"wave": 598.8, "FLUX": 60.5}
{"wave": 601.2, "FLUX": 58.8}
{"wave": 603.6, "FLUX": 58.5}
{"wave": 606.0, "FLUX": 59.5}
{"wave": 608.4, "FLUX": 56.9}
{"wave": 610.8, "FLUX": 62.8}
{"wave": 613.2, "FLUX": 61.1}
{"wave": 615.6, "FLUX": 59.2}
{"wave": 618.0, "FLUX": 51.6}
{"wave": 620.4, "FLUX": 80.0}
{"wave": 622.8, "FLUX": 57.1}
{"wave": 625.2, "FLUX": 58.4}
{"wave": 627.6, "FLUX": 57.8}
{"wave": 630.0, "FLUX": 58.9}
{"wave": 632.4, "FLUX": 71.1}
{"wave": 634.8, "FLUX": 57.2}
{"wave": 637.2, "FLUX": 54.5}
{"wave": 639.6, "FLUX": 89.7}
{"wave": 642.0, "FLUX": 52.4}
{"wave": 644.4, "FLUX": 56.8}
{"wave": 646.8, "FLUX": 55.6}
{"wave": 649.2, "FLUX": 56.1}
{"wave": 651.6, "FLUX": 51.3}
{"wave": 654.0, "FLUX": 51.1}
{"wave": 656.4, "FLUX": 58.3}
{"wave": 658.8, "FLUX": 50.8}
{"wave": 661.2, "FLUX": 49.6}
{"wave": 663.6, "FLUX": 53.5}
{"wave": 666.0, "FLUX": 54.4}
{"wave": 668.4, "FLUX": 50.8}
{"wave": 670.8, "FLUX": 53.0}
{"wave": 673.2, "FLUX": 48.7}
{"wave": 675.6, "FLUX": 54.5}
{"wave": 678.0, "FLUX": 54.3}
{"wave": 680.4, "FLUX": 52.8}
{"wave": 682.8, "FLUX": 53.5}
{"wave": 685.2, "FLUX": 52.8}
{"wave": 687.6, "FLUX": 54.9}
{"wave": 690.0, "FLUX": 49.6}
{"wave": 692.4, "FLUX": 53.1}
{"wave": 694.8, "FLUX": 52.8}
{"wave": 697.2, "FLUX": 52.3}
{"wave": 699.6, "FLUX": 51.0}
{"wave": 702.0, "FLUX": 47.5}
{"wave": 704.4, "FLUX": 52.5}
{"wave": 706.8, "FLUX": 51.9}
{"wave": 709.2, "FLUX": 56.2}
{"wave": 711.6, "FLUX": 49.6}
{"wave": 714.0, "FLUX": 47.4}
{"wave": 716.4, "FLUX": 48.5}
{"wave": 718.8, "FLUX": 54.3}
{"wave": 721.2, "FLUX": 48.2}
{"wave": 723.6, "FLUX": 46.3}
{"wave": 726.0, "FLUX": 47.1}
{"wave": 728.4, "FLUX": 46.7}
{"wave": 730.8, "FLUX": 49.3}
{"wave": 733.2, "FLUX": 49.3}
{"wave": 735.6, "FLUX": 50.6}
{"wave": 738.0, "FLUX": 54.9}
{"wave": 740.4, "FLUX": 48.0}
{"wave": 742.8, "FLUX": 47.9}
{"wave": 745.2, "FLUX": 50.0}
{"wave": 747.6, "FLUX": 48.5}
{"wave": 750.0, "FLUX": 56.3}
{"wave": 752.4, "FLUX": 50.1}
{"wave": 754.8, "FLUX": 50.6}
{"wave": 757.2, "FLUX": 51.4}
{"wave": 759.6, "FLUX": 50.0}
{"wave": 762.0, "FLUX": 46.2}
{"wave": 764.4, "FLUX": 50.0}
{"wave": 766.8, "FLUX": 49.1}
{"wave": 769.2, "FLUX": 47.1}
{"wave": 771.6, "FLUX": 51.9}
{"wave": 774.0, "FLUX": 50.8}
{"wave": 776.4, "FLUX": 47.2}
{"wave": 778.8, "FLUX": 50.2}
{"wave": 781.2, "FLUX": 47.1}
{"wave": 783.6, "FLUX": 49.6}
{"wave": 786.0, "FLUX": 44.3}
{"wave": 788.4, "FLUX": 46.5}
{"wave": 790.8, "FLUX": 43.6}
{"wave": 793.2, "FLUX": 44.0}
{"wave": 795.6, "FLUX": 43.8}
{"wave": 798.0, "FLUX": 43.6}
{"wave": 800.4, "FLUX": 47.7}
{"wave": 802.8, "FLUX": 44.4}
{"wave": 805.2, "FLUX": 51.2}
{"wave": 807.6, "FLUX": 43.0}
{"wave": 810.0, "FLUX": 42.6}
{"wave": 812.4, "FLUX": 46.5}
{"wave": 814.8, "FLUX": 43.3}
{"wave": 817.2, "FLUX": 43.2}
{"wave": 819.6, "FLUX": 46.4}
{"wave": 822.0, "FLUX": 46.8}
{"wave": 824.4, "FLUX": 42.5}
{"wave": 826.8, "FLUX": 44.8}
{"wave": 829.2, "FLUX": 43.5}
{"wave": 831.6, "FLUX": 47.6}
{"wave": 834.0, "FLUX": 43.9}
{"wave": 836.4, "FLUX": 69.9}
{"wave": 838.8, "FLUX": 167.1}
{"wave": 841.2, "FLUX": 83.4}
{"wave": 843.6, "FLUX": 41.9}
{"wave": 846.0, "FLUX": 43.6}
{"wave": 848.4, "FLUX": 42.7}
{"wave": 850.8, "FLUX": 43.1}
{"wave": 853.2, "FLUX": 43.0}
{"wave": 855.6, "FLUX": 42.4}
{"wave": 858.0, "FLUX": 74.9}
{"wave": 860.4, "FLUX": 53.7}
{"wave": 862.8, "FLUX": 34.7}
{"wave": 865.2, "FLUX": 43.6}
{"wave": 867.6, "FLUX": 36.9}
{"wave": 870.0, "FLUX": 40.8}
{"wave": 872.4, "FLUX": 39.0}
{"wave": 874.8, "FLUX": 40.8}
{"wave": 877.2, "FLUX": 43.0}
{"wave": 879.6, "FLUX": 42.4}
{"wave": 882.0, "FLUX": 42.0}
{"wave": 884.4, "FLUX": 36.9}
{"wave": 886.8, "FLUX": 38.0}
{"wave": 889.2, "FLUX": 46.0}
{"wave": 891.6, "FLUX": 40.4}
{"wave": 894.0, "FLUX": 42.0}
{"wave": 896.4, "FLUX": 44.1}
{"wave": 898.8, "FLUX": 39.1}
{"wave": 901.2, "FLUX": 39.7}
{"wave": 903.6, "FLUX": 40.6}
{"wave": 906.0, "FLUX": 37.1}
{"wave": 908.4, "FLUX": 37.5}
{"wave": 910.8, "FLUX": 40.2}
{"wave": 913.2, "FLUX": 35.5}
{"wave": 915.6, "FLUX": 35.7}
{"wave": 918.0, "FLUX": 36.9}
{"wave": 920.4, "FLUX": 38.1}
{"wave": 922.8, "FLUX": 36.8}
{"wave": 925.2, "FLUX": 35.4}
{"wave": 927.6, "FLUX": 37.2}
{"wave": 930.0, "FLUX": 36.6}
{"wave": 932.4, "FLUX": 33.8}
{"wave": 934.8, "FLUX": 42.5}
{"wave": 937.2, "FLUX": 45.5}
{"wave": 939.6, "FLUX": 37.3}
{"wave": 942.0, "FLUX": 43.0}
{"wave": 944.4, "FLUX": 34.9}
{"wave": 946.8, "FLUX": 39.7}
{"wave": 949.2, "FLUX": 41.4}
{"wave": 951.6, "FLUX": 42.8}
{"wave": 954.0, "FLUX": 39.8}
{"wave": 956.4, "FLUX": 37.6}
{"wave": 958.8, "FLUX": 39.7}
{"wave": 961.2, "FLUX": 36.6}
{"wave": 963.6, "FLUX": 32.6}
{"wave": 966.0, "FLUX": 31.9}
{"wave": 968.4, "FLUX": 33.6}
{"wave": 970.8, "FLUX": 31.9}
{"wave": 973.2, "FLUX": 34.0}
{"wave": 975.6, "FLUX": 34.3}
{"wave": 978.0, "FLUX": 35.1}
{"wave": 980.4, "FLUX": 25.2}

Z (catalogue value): 0.28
